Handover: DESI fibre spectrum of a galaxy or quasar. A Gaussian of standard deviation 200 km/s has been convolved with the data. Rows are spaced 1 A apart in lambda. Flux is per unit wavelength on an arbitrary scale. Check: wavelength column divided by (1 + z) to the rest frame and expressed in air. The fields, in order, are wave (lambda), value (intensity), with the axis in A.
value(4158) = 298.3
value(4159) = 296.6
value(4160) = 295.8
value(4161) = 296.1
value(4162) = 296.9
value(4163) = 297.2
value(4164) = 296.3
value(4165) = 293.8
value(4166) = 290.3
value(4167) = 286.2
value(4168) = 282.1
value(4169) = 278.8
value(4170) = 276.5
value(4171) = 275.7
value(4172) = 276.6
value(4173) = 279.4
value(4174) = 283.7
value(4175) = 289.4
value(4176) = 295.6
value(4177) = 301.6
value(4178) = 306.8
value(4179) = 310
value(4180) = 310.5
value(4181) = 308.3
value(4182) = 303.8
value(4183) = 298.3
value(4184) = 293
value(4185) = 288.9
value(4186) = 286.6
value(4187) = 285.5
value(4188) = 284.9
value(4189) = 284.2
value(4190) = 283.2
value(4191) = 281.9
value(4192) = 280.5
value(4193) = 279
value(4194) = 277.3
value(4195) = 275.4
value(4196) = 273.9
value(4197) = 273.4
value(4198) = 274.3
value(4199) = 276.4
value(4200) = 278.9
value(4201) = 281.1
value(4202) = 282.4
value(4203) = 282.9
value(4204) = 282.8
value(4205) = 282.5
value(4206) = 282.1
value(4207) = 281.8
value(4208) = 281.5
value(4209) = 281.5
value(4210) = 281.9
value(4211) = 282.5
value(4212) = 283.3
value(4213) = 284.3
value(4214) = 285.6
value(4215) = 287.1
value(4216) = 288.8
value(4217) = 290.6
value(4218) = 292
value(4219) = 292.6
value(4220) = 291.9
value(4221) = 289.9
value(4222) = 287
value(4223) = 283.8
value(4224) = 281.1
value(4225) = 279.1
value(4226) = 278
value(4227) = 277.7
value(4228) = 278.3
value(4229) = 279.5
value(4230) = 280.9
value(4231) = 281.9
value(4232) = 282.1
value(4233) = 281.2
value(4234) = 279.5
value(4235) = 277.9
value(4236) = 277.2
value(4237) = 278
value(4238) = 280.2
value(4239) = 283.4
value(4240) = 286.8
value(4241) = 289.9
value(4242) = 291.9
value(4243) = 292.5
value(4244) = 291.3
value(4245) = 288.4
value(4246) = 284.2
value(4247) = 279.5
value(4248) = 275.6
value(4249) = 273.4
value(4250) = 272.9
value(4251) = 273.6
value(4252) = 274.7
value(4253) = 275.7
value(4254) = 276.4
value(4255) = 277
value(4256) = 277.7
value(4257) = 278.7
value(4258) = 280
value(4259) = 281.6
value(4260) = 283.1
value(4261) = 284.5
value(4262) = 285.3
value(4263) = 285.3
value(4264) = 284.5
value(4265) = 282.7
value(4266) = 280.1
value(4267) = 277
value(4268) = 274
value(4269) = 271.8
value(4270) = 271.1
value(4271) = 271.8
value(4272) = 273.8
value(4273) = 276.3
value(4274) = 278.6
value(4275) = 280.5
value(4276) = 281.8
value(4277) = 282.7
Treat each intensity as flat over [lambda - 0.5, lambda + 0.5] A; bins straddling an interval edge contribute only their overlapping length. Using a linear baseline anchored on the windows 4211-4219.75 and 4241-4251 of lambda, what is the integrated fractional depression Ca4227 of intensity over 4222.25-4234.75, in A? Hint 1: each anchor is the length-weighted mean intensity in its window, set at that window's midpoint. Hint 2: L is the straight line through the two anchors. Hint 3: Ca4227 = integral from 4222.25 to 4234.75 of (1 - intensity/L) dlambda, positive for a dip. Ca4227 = 0.2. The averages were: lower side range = 288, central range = 280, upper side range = 283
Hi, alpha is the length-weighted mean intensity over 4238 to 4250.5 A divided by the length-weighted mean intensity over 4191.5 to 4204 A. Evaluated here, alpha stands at 1.02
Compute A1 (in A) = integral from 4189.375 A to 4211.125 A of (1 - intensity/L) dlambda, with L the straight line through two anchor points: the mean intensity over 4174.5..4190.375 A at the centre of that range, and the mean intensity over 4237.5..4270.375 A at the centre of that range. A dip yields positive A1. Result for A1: 0.91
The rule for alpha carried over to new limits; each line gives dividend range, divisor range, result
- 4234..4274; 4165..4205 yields 0.98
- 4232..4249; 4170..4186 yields 0.96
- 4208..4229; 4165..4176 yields 1.01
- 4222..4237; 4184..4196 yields 0.99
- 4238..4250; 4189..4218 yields 1.01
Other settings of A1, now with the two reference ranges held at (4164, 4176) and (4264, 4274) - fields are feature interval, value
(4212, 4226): -0.33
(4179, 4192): -0.45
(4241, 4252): -0.18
